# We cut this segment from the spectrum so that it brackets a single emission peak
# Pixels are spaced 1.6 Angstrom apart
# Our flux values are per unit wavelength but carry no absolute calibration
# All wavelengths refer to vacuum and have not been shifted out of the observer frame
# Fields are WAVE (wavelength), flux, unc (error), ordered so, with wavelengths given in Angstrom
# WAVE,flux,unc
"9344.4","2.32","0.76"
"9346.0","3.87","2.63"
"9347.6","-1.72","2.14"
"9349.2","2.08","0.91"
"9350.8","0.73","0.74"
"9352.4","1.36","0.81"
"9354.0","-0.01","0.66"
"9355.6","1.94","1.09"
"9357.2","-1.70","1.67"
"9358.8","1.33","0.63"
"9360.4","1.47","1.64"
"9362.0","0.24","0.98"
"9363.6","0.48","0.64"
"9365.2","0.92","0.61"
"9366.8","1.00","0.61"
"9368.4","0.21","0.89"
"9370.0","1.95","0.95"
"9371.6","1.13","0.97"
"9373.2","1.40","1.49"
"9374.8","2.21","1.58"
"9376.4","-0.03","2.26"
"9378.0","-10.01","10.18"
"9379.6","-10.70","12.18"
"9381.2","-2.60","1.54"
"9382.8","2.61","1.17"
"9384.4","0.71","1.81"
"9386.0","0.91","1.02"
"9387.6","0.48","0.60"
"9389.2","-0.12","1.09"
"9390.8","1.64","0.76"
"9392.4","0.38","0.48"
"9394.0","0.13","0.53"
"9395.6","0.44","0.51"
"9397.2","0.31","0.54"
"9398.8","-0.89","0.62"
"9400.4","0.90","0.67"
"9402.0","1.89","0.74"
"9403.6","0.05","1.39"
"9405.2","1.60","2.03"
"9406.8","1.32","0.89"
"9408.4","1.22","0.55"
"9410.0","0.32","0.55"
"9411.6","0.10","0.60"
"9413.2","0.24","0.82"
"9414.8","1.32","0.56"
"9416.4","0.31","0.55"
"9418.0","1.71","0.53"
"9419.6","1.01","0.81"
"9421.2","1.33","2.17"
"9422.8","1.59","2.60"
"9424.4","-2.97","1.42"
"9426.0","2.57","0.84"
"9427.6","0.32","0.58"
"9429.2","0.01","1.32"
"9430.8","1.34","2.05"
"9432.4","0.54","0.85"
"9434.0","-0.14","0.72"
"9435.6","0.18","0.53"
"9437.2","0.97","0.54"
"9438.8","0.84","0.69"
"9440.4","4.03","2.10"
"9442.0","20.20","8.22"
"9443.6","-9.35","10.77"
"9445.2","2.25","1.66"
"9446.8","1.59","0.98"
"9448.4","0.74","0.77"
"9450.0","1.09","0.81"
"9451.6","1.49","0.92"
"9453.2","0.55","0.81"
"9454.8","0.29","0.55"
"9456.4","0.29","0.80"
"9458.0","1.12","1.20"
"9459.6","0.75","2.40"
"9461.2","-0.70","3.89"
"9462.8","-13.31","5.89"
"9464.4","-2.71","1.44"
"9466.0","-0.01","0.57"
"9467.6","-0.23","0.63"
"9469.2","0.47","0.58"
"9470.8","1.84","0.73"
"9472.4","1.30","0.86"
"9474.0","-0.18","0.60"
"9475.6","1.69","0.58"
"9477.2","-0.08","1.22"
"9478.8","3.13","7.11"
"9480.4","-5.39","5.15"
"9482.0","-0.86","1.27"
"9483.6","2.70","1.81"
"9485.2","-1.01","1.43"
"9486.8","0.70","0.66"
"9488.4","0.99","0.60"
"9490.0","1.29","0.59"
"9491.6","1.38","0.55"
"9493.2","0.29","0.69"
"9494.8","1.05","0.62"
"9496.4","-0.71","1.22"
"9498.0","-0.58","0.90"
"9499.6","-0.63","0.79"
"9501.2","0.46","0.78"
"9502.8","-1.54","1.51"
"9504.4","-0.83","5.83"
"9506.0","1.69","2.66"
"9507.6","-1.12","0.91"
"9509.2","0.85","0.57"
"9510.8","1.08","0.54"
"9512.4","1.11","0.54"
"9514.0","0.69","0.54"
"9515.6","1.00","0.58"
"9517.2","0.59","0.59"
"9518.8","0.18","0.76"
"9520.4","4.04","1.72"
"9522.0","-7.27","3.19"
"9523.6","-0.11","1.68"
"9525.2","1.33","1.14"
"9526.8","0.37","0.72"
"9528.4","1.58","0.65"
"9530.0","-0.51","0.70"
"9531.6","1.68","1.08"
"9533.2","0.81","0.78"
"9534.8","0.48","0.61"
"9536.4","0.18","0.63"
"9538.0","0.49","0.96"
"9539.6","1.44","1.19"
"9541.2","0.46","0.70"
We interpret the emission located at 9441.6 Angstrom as Hgamma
